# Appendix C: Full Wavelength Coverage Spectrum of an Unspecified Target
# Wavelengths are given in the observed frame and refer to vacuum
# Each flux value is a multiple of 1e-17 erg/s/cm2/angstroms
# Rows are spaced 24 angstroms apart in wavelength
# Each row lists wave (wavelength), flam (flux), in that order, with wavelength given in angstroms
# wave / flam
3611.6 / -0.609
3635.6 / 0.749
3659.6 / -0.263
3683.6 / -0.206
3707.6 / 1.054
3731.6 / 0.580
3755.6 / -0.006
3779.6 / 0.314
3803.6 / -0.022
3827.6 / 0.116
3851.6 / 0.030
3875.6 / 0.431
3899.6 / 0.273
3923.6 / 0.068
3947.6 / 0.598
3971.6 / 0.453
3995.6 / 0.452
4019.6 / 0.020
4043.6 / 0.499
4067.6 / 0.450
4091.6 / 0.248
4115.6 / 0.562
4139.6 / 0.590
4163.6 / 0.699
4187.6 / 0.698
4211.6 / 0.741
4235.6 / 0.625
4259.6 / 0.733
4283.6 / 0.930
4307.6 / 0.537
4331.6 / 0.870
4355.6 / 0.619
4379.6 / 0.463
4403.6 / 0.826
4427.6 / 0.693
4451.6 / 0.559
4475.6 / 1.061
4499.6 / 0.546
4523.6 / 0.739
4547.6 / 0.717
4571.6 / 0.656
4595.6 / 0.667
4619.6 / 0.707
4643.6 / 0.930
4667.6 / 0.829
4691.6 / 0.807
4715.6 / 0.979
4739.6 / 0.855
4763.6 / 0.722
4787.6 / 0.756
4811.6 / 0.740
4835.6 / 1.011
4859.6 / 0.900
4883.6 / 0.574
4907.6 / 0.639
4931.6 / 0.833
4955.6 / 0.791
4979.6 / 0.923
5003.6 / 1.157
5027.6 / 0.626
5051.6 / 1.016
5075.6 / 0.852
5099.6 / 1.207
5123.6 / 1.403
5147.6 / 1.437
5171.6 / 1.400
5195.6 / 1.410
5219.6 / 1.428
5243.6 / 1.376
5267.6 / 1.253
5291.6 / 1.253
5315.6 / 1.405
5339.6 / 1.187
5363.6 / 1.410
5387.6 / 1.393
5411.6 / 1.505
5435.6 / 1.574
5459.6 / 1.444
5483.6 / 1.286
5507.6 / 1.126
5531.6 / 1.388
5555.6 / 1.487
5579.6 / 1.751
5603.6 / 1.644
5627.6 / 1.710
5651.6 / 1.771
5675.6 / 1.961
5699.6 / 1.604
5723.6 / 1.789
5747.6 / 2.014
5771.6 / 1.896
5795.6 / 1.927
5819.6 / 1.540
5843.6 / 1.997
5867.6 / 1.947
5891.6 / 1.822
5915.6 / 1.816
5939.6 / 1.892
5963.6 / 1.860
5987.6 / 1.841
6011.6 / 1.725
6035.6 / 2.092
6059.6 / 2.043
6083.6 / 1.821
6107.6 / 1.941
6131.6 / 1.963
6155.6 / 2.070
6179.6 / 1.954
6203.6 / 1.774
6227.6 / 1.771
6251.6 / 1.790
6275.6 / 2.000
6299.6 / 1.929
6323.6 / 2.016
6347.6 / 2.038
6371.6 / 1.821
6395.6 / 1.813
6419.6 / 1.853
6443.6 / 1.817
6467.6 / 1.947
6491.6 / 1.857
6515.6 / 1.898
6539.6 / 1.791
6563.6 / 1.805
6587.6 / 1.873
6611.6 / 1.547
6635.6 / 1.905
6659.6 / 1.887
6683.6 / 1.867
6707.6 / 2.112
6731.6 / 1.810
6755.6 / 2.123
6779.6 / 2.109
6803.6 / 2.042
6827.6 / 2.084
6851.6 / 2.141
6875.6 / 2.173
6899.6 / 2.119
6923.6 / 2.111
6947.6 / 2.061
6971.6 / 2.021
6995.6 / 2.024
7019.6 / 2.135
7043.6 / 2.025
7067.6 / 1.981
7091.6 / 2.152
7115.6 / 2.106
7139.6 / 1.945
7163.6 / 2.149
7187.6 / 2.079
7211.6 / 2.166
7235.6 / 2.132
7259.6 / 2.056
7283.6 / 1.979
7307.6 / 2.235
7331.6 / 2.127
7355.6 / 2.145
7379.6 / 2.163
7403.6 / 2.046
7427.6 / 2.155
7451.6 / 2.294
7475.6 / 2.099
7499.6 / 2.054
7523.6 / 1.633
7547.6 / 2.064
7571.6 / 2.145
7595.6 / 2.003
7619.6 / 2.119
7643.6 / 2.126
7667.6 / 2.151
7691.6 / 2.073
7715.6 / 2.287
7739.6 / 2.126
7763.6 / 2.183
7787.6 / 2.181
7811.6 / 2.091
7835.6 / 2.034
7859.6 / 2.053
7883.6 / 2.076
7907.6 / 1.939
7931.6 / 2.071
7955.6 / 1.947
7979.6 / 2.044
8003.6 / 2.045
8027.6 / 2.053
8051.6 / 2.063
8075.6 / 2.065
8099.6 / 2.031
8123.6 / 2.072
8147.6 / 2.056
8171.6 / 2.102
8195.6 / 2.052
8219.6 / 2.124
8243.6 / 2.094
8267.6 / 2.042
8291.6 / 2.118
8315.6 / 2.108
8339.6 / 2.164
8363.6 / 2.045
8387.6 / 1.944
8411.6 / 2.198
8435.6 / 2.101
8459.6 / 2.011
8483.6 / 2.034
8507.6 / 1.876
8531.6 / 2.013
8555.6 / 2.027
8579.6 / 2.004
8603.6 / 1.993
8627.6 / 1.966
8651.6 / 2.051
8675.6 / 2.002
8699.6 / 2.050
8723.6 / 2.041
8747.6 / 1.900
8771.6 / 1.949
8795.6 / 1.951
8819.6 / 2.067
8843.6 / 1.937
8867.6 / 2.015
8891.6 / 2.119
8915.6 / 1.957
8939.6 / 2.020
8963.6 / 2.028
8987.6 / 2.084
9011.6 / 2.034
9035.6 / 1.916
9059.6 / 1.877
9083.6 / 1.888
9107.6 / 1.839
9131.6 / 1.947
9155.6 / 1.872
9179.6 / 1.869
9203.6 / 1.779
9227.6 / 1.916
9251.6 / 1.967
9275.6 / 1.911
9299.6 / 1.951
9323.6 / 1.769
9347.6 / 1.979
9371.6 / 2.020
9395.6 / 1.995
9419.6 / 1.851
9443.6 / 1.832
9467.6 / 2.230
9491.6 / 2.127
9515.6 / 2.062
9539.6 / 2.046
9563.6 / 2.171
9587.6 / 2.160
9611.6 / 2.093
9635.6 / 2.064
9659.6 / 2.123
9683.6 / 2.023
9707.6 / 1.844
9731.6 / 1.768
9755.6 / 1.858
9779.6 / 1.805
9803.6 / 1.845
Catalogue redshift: 0.277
